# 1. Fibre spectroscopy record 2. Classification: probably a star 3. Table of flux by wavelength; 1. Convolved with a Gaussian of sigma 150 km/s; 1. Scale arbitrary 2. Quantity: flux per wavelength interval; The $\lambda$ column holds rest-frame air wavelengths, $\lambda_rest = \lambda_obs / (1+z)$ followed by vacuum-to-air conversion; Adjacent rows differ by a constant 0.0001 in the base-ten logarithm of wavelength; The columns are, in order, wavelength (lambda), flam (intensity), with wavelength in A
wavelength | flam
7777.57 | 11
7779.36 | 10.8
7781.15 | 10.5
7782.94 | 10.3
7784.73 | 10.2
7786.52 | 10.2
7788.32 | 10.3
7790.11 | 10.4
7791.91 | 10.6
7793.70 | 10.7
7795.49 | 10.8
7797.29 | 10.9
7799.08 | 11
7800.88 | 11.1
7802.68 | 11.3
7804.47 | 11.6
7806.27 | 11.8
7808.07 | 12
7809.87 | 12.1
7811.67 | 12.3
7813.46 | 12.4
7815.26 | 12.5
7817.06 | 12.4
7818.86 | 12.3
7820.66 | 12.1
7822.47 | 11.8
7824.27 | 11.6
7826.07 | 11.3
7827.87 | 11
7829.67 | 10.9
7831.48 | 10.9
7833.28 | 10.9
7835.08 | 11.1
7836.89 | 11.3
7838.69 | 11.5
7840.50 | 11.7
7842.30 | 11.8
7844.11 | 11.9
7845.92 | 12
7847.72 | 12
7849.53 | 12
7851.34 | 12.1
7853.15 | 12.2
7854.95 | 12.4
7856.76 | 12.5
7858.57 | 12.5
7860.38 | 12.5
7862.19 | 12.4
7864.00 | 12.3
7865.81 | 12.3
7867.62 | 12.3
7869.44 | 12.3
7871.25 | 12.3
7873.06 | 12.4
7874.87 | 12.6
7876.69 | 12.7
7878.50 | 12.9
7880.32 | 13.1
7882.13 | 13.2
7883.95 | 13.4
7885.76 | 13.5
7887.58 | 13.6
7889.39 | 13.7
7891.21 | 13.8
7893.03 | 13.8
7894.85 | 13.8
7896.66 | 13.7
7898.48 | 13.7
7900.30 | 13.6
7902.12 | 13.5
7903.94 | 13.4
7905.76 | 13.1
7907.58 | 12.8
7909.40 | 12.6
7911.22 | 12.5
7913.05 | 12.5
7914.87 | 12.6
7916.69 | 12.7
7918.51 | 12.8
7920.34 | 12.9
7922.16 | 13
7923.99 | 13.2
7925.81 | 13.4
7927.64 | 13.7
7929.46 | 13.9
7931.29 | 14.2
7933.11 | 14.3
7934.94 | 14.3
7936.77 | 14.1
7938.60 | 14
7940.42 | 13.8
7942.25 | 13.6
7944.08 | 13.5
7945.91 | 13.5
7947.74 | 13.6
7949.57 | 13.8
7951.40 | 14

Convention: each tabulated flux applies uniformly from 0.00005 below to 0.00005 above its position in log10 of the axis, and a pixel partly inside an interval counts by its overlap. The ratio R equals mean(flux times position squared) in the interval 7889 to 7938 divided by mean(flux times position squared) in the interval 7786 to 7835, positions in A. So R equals 1.21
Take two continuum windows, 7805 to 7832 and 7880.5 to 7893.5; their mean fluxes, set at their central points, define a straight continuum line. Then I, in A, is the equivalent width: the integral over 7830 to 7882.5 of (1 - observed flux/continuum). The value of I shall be 2.71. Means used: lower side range 11.8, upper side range 13.5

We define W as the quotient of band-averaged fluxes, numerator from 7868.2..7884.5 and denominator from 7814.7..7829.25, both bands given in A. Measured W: 1.08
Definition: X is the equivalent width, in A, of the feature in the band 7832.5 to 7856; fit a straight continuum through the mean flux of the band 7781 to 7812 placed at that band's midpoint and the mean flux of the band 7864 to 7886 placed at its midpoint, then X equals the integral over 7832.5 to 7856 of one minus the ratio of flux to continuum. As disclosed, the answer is 0.5 A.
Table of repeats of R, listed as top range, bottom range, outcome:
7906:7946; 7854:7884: 1.08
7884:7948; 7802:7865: 1.16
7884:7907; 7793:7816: 1.20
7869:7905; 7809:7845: 1.15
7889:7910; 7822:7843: 1.21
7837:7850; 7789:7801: 1.11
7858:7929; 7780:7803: 1.26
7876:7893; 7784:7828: 1.20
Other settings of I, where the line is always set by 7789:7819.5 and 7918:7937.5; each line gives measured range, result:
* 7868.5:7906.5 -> -0.87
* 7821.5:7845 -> 1.29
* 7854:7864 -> 0.01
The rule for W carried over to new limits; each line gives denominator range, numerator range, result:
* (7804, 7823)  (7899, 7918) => 1.07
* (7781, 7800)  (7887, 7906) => 1.29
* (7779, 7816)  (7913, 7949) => 1.21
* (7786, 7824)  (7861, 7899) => 1.14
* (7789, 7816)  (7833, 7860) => 1.04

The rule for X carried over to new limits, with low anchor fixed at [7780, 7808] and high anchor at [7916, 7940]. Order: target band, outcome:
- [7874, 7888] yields -0.5 A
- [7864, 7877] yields 0.0 A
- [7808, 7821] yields -1.2 A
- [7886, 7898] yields -0.8 A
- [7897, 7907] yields -0.3 A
